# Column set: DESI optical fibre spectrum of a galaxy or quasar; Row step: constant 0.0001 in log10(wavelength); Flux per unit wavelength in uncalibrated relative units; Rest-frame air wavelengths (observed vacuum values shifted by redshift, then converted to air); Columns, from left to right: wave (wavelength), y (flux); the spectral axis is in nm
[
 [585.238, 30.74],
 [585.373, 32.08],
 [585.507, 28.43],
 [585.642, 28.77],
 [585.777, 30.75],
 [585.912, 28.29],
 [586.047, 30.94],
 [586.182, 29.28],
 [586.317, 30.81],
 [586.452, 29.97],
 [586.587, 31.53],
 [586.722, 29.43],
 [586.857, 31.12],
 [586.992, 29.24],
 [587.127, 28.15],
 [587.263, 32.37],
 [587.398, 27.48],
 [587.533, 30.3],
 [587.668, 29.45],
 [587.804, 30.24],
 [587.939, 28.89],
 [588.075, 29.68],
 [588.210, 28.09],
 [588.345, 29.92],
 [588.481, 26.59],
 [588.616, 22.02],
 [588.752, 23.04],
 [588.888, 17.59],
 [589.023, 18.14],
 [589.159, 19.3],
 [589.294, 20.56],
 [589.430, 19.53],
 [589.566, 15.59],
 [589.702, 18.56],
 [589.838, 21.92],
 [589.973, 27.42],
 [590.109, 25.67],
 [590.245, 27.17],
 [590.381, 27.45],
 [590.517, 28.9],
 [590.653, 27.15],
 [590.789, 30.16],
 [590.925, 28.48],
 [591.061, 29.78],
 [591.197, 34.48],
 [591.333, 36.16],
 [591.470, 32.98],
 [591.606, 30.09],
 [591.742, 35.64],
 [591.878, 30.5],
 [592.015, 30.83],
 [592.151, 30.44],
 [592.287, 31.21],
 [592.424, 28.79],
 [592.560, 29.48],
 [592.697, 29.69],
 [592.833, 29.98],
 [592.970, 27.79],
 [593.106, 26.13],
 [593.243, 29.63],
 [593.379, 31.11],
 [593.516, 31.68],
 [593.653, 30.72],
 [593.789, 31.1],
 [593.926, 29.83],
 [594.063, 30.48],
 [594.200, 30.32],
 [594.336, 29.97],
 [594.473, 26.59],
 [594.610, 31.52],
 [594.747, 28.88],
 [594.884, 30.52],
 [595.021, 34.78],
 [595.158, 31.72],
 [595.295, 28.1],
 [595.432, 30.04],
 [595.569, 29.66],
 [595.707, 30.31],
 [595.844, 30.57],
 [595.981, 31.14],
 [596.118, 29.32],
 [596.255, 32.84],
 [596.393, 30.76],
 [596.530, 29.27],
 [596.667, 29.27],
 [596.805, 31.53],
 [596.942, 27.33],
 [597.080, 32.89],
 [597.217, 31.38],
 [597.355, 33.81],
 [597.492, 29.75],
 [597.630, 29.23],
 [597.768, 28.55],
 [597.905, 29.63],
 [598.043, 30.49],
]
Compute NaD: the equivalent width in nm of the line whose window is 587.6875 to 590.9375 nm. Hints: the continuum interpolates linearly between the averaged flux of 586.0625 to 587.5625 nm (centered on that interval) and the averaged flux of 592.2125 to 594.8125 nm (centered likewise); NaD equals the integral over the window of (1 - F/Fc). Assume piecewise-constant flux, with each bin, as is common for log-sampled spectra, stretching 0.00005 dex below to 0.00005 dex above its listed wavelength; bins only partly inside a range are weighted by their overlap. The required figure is 0.57 nm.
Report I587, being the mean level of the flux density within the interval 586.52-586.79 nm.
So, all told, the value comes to 30.5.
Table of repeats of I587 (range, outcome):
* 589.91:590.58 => 27.3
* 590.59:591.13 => 28.9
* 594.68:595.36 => 30.8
